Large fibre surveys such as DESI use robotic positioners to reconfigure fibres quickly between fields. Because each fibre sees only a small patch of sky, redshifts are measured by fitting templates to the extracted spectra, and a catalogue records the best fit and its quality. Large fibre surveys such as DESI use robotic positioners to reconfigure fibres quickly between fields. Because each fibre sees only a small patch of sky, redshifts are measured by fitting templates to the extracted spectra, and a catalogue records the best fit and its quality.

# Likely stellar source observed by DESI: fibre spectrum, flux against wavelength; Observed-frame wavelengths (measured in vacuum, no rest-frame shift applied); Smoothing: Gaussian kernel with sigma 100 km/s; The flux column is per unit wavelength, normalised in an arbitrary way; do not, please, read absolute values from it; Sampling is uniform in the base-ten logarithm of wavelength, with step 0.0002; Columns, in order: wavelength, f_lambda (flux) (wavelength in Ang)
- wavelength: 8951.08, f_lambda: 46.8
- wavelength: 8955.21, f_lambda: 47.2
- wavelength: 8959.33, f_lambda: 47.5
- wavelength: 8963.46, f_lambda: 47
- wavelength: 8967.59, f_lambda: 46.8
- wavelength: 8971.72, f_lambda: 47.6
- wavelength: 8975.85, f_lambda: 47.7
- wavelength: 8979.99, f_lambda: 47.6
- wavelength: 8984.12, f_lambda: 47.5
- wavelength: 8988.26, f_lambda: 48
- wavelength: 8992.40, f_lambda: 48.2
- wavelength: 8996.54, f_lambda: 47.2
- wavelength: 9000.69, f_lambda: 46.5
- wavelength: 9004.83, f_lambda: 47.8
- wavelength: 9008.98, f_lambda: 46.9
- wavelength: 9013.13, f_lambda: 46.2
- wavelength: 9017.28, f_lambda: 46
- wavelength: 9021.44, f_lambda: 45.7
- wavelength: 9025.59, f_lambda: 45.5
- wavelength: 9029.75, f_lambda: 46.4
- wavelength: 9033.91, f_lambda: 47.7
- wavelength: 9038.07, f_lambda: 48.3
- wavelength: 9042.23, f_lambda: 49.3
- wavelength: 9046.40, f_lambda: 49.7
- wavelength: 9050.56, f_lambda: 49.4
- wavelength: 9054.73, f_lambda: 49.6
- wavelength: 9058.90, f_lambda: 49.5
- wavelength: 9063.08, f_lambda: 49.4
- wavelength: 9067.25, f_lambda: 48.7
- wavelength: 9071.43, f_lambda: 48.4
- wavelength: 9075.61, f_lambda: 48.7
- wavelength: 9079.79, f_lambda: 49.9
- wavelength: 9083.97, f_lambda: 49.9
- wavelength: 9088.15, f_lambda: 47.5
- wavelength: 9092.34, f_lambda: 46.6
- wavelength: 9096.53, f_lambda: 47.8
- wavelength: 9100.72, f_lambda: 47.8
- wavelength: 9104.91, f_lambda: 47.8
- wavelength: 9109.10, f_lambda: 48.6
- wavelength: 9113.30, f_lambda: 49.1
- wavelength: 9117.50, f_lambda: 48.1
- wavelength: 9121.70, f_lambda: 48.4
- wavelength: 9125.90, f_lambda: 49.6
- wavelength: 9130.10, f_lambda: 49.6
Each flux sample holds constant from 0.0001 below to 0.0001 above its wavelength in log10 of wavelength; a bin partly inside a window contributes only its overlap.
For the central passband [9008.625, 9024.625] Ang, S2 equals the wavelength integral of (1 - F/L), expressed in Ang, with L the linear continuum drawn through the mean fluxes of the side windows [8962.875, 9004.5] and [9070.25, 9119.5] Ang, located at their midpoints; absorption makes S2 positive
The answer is 0.5 Ang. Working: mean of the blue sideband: 47.4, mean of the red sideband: 48.3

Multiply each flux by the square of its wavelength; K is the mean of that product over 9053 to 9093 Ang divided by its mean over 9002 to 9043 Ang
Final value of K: 1.05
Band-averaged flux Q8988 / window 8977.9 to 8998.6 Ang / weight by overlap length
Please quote 47.7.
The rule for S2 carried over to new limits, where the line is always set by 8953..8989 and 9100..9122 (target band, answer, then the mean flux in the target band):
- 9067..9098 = -0.19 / 48.4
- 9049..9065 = -0.50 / 49.5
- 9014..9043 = 0.57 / 46.9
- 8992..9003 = 0.09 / 47.2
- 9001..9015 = 0.21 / 46.9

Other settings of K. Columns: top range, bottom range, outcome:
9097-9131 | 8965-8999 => 1.05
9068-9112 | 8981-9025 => 1.05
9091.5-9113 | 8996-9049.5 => 1.03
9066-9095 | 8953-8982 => 1.05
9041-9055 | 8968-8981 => 1.06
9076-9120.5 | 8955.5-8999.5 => 1.05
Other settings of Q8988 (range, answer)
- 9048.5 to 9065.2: 49.5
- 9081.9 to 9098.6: 47.9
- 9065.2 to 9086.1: 49.1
